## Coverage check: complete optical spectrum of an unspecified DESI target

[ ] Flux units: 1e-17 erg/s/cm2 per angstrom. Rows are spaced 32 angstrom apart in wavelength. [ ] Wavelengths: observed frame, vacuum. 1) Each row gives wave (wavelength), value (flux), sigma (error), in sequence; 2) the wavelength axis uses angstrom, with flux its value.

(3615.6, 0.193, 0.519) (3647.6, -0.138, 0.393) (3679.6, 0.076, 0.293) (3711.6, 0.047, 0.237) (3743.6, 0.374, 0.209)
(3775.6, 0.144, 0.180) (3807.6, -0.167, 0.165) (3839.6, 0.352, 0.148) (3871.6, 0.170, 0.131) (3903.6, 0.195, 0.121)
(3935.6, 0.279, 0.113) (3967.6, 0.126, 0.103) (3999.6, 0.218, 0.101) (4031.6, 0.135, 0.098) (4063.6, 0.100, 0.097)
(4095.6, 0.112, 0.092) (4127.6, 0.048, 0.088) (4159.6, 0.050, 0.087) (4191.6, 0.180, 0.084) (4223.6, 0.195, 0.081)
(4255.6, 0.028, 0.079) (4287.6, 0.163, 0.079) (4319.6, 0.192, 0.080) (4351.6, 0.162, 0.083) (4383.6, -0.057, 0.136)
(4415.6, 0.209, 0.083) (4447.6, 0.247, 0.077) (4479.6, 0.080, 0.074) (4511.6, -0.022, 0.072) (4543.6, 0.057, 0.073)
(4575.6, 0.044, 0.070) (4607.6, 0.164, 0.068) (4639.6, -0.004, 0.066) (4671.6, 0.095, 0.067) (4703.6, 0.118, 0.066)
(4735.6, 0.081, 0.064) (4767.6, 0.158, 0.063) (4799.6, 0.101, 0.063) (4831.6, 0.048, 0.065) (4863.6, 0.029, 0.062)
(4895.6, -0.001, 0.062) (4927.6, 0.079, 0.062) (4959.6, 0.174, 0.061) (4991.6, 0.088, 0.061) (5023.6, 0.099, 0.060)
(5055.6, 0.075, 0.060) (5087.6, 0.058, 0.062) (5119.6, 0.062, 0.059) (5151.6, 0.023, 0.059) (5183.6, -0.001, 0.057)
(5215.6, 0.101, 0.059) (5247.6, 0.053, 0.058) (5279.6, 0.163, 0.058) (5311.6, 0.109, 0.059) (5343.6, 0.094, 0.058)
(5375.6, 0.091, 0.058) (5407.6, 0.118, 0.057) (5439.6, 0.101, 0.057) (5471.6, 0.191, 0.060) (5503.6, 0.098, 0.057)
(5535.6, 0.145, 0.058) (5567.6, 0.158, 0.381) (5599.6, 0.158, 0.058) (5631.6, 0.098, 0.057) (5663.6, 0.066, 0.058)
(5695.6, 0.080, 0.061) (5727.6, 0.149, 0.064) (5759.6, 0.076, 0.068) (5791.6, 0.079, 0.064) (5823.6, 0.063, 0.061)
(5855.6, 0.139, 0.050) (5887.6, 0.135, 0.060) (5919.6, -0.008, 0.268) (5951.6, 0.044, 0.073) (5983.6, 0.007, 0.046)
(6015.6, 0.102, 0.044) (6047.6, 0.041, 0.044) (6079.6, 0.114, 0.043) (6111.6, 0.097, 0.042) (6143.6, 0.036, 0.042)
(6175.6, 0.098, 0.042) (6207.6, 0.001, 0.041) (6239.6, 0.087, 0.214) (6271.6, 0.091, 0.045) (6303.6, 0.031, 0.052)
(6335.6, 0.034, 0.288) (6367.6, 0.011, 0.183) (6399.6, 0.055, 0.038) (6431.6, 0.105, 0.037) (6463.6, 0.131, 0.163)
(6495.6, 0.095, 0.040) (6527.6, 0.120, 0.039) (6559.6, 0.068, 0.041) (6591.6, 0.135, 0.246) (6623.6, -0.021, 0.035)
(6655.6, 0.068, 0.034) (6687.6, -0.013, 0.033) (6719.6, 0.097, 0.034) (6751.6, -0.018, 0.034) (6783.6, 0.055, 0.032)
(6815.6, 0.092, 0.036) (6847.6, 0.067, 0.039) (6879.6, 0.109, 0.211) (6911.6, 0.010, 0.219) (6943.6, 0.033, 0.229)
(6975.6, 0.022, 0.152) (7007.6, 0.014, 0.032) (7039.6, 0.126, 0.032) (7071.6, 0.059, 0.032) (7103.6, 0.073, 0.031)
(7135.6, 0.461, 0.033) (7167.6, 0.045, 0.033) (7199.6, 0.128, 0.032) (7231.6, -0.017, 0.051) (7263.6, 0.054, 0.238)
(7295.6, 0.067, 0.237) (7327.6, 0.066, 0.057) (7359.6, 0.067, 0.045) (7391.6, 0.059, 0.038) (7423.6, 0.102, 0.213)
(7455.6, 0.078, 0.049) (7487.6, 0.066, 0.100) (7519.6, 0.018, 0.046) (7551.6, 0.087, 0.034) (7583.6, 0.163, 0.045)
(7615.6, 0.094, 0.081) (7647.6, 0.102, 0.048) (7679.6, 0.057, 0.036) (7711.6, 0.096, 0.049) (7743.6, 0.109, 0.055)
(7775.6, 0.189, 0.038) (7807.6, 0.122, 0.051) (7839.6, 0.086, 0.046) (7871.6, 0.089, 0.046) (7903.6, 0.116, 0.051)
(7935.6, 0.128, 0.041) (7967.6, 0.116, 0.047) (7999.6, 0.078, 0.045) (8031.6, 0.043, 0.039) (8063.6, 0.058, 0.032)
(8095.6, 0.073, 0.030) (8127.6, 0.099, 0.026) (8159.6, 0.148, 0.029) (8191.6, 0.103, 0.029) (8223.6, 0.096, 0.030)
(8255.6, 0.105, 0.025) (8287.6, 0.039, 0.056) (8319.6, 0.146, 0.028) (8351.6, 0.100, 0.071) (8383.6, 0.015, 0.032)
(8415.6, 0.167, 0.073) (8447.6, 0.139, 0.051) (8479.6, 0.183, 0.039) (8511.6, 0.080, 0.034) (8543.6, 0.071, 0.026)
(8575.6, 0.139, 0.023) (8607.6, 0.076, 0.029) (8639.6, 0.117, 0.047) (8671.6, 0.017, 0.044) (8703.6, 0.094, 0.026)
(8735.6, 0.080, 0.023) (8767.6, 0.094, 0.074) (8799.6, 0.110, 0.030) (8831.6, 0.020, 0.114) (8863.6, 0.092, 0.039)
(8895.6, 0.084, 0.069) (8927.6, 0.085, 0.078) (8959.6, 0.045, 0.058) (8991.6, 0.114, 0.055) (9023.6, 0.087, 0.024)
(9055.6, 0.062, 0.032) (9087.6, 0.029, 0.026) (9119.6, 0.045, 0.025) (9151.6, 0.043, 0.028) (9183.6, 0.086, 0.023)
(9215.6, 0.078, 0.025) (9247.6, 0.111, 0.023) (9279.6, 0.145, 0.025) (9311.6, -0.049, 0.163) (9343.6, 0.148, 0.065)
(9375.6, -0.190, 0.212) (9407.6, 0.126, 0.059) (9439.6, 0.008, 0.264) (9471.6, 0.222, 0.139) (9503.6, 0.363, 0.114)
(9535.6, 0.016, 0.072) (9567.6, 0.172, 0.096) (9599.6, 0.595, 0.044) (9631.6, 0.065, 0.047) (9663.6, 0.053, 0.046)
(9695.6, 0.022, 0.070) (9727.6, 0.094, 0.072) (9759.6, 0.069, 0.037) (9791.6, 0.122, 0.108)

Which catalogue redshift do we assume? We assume 0.92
